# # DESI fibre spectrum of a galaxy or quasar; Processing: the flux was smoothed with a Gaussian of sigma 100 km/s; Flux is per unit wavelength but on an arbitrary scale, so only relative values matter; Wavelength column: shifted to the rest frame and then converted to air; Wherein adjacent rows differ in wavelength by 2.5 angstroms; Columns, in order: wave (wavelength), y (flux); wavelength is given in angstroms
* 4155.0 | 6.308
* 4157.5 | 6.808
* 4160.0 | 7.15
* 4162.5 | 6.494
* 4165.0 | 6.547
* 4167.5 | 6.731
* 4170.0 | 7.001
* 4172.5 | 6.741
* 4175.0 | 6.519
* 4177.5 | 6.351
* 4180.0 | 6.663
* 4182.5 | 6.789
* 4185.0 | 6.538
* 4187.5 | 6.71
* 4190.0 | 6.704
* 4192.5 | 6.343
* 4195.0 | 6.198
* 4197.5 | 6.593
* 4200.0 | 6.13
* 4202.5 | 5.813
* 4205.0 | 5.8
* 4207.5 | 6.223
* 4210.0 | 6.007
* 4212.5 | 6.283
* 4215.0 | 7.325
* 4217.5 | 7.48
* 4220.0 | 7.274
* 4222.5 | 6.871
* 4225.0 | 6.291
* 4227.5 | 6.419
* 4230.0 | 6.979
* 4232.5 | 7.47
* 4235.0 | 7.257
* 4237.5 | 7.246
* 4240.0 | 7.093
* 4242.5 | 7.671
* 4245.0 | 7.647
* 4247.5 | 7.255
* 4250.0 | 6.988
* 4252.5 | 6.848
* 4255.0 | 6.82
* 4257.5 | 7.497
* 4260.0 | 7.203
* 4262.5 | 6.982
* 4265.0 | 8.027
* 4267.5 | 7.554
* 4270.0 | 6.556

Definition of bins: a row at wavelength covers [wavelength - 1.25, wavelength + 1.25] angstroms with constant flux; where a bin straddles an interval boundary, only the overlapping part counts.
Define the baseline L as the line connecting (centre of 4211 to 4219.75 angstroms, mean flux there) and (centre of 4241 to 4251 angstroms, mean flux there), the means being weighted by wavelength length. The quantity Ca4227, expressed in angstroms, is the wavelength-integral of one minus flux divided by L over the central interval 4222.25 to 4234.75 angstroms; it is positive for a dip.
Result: 0.6 angstroms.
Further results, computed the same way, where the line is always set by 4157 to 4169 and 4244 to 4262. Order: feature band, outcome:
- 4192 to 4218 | 2.2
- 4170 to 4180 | 0.3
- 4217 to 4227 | 0.2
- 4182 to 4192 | 0.3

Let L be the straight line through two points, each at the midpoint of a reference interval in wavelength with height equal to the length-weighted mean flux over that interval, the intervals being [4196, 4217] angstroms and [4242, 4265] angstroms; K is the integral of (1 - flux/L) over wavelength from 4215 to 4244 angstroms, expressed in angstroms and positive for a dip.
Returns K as -1.5 angstroms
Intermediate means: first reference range 6.31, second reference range 7.24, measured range 7.11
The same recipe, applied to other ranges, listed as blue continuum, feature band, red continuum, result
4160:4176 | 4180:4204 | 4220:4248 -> 1.49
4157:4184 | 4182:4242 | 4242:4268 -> 2.82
